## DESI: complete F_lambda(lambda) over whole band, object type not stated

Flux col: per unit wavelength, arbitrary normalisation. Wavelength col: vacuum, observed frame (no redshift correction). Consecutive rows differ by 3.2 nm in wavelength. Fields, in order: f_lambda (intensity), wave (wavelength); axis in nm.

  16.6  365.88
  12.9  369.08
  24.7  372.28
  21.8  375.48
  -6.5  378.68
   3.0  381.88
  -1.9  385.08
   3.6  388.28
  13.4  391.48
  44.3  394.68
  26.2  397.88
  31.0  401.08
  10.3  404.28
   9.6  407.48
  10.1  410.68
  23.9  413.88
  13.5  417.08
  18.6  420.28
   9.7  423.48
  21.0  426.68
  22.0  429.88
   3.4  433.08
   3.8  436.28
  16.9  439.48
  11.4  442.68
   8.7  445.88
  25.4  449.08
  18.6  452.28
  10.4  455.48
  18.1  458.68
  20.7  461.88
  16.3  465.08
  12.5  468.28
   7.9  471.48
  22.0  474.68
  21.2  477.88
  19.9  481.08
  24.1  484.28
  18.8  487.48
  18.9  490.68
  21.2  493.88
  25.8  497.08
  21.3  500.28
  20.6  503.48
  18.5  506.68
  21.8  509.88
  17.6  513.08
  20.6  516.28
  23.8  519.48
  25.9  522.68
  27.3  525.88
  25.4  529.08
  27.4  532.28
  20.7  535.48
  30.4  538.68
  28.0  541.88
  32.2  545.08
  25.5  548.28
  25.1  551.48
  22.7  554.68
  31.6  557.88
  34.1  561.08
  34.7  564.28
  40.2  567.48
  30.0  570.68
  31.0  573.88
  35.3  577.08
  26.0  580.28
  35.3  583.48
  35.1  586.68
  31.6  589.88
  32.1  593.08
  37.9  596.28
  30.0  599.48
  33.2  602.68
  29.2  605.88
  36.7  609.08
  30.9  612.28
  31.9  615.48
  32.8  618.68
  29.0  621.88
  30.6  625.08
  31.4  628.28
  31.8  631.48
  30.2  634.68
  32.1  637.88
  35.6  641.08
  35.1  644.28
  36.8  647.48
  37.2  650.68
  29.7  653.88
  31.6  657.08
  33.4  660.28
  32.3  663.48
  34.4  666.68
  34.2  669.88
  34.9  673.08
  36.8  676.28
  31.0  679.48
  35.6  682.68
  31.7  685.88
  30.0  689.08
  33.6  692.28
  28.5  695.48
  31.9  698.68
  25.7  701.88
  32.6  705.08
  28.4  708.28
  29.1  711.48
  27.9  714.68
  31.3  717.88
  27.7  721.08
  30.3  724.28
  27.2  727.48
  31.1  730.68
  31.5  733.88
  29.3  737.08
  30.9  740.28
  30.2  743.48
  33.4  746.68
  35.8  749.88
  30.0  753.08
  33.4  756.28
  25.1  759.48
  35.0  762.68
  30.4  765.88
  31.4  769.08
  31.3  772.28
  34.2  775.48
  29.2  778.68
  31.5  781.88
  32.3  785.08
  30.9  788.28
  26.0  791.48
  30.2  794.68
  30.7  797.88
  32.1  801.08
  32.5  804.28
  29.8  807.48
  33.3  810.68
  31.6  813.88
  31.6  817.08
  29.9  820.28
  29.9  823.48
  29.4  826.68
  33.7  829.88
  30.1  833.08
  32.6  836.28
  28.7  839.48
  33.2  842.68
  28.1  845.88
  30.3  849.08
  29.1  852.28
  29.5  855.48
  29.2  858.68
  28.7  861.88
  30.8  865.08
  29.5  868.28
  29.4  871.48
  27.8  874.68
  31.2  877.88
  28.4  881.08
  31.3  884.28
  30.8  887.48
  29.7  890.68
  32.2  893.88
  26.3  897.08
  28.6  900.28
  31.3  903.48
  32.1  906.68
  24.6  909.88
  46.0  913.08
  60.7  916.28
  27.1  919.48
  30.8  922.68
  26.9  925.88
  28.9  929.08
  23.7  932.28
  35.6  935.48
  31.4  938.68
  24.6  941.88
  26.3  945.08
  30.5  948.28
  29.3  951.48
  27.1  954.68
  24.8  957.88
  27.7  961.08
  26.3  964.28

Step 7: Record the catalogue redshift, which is 0.394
